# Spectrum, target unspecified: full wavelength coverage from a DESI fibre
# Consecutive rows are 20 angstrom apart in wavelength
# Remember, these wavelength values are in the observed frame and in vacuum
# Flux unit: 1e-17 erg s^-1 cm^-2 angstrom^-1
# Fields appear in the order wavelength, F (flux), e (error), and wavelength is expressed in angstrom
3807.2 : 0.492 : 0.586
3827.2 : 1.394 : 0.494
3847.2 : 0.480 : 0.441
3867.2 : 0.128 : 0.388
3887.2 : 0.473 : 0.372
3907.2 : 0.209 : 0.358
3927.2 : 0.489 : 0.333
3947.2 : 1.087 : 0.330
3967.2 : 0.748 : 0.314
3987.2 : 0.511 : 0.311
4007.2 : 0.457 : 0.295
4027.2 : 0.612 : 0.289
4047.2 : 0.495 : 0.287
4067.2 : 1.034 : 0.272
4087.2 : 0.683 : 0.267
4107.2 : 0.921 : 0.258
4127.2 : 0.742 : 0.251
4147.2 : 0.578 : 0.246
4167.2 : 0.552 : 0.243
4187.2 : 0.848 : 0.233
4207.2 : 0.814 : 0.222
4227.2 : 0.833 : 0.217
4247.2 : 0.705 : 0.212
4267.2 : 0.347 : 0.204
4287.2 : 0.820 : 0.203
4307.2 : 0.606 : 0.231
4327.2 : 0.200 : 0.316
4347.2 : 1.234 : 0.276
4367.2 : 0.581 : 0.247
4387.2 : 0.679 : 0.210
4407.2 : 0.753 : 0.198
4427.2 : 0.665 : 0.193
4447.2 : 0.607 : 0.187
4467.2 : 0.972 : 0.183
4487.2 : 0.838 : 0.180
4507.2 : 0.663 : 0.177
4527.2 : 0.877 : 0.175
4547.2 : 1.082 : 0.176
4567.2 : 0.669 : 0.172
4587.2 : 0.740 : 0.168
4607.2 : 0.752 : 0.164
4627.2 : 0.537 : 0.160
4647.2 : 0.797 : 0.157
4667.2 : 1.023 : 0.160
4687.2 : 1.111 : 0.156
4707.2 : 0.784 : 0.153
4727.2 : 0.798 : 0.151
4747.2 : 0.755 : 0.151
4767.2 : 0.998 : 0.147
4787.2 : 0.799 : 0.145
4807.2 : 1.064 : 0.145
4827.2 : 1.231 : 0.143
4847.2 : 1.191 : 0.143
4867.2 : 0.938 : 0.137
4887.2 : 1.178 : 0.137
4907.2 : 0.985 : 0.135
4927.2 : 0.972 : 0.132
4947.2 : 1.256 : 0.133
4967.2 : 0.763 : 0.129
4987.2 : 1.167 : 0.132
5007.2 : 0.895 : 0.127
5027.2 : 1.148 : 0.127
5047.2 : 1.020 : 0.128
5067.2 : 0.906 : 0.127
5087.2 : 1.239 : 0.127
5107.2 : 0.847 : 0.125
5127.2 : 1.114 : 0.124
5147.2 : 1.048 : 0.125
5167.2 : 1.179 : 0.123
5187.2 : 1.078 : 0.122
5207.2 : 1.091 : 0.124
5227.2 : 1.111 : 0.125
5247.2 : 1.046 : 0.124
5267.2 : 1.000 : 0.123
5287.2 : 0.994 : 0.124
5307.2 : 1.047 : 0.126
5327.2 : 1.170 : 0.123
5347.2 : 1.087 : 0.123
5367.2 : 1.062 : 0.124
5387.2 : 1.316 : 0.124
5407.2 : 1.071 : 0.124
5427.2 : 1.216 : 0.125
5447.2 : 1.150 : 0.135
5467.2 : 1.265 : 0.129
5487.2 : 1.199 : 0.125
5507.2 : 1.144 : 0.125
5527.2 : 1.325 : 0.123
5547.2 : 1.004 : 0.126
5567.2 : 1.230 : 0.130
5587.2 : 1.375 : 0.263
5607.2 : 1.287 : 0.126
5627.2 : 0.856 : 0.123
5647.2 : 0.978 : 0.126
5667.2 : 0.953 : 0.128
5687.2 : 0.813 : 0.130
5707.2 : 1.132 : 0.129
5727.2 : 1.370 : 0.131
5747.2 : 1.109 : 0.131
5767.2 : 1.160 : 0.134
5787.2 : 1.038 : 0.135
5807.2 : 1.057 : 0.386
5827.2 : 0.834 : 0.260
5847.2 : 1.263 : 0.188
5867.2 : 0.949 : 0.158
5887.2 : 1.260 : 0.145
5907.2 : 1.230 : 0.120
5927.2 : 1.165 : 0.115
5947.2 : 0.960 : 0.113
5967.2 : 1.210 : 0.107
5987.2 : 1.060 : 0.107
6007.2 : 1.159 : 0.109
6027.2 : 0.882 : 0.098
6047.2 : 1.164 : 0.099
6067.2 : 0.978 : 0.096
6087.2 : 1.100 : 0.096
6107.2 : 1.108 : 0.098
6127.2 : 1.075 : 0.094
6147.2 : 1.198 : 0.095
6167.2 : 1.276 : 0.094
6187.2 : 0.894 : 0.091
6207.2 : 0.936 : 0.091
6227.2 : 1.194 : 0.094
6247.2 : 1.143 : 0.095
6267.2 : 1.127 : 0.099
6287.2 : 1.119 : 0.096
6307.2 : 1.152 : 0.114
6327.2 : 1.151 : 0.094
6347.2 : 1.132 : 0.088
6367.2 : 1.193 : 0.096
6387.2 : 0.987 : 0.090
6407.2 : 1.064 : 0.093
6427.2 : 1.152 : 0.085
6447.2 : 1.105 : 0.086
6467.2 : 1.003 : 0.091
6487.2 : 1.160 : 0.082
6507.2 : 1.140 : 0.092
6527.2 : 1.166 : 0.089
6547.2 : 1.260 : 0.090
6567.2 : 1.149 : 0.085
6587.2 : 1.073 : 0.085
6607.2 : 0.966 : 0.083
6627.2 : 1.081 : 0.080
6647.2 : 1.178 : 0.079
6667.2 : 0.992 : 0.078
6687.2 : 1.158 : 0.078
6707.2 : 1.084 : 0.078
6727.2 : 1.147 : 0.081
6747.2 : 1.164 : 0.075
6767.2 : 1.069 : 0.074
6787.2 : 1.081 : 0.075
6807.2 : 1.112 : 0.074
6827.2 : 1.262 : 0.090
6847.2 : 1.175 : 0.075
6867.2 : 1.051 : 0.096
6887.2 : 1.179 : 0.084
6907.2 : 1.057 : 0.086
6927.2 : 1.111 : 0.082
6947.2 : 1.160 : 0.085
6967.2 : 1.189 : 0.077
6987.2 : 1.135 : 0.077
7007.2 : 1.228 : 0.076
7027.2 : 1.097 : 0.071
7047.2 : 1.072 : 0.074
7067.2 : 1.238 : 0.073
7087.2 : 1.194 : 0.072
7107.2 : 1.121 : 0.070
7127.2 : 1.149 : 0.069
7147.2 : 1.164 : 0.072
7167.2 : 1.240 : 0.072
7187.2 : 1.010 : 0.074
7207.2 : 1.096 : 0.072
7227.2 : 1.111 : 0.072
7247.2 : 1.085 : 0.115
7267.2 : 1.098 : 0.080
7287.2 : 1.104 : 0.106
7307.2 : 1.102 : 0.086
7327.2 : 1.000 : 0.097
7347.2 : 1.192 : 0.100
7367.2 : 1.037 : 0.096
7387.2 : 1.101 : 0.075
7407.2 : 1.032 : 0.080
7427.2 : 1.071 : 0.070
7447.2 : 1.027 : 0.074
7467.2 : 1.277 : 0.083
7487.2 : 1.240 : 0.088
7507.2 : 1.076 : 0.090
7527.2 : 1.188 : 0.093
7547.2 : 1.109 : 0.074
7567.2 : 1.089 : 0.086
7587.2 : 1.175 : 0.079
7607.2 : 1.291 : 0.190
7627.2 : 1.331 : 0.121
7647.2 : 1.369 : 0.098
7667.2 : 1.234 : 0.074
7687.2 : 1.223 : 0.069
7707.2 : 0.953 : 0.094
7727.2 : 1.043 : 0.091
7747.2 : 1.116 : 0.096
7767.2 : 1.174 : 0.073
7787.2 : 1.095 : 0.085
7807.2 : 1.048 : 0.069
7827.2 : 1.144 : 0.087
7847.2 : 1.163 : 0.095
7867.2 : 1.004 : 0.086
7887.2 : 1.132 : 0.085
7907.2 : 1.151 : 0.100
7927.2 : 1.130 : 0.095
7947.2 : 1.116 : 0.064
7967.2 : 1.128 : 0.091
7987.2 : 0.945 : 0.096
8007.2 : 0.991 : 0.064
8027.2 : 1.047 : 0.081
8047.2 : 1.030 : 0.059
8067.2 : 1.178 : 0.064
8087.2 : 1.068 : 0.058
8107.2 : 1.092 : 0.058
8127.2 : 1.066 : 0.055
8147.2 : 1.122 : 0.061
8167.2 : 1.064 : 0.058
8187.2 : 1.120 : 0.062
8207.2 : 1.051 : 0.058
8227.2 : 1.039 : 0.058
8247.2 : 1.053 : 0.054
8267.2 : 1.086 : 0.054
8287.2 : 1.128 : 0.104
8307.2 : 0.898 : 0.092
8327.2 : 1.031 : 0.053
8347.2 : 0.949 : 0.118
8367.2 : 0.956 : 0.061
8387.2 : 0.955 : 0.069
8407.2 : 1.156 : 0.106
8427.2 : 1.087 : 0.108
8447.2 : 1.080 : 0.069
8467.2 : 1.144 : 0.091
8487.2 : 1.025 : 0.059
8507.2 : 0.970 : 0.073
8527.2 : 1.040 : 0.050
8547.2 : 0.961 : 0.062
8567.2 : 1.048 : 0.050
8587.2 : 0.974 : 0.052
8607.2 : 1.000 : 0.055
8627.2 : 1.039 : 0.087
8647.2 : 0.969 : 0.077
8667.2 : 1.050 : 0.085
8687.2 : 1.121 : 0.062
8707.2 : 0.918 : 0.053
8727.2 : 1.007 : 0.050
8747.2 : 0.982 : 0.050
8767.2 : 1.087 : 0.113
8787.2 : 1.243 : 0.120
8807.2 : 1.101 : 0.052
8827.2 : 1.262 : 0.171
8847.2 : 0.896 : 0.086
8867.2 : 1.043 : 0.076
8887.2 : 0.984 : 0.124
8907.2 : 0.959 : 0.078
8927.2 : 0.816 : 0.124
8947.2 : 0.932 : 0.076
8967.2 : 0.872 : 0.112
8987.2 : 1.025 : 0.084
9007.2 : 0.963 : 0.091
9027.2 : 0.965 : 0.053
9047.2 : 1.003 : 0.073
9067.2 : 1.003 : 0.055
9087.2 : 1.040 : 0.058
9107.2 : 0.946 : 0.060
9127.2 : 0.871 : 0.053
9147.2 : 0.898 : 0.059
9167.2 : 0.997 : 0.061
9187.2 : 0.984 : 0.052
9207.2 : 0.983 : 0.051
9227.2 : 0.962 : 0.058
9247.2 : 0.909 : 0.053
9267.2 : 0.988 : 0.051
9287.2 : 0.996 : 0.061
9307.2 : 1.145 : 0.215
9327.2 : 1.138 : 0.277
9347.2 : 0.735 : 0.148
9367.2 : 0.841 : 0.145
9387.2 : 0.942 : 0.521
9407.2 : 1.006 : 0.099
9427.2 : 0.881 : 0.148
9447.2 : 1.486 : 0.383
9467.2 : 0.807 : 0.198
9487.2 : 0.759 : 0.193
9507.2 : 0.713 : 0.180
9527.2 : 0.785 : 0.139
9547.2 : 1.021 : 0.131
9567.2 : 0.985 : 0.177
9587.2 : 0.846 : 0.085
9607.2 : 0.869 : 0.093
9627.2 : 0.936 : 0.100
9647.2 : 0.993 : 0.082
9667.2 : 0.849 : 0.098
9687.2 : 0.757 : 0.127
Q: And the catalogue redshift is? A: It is 0.16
